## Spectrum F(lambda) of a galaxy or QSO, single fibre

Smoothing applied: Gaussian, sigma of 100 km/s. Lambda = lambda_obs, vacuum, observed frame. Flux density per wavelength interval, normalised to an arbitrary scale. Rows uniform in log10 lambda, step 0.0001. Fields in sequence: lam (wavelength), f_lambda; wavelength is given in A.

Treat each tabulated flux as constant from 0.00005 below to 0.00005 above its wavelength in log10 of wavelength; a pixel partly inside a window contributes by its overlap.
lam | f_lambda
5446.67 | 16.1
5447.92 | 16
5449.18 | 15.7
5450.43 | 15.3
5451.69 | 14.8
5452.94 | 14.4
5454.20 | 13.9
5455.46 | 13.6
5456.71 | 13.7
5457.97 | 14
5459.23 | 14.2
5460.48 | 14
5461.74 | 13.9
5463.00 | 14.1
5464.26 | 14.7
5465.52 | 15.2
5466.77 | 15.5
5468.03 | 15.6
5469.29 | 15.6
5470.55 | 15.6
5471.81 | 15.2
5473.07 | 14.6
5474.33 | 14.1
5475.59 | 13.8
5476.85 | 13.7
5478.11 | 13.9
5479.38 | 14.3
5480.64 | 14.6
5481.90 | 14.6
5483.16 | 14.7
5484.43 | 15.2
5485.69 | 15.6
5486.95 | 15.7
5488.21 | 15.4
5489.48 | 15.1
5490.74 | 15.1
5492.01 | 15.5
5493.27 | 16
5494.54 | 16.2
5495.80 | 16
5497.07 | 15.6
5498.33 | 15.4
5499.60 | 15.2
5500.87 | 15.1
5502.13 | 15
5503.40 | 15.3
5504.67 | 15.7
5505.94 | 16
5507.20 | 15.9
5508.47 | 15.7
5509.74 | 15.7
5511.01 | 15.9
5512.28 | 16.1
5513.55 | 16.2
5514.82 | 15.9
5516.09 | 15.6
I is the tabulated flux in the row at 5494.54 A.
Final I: 16.2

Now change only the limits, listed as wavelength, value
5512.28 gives 16.1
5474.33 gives 14.1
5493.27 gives 16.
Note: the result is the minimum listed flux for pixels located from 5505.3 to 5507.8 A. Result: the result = 15.9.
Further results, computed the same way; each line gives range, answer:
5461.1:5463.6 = 13.9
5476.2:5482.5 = 13.7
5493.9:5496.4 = 16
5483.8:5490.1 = 15.1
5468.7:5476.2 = 13.8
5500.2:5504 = 15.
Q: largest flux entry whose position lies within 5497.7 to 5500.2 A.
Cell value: 15.4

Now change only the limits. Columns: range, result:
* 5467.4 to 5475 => 15.6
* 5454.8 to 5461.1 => 14.2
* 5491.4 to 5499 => 16.2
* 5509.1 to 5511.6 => 15.9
